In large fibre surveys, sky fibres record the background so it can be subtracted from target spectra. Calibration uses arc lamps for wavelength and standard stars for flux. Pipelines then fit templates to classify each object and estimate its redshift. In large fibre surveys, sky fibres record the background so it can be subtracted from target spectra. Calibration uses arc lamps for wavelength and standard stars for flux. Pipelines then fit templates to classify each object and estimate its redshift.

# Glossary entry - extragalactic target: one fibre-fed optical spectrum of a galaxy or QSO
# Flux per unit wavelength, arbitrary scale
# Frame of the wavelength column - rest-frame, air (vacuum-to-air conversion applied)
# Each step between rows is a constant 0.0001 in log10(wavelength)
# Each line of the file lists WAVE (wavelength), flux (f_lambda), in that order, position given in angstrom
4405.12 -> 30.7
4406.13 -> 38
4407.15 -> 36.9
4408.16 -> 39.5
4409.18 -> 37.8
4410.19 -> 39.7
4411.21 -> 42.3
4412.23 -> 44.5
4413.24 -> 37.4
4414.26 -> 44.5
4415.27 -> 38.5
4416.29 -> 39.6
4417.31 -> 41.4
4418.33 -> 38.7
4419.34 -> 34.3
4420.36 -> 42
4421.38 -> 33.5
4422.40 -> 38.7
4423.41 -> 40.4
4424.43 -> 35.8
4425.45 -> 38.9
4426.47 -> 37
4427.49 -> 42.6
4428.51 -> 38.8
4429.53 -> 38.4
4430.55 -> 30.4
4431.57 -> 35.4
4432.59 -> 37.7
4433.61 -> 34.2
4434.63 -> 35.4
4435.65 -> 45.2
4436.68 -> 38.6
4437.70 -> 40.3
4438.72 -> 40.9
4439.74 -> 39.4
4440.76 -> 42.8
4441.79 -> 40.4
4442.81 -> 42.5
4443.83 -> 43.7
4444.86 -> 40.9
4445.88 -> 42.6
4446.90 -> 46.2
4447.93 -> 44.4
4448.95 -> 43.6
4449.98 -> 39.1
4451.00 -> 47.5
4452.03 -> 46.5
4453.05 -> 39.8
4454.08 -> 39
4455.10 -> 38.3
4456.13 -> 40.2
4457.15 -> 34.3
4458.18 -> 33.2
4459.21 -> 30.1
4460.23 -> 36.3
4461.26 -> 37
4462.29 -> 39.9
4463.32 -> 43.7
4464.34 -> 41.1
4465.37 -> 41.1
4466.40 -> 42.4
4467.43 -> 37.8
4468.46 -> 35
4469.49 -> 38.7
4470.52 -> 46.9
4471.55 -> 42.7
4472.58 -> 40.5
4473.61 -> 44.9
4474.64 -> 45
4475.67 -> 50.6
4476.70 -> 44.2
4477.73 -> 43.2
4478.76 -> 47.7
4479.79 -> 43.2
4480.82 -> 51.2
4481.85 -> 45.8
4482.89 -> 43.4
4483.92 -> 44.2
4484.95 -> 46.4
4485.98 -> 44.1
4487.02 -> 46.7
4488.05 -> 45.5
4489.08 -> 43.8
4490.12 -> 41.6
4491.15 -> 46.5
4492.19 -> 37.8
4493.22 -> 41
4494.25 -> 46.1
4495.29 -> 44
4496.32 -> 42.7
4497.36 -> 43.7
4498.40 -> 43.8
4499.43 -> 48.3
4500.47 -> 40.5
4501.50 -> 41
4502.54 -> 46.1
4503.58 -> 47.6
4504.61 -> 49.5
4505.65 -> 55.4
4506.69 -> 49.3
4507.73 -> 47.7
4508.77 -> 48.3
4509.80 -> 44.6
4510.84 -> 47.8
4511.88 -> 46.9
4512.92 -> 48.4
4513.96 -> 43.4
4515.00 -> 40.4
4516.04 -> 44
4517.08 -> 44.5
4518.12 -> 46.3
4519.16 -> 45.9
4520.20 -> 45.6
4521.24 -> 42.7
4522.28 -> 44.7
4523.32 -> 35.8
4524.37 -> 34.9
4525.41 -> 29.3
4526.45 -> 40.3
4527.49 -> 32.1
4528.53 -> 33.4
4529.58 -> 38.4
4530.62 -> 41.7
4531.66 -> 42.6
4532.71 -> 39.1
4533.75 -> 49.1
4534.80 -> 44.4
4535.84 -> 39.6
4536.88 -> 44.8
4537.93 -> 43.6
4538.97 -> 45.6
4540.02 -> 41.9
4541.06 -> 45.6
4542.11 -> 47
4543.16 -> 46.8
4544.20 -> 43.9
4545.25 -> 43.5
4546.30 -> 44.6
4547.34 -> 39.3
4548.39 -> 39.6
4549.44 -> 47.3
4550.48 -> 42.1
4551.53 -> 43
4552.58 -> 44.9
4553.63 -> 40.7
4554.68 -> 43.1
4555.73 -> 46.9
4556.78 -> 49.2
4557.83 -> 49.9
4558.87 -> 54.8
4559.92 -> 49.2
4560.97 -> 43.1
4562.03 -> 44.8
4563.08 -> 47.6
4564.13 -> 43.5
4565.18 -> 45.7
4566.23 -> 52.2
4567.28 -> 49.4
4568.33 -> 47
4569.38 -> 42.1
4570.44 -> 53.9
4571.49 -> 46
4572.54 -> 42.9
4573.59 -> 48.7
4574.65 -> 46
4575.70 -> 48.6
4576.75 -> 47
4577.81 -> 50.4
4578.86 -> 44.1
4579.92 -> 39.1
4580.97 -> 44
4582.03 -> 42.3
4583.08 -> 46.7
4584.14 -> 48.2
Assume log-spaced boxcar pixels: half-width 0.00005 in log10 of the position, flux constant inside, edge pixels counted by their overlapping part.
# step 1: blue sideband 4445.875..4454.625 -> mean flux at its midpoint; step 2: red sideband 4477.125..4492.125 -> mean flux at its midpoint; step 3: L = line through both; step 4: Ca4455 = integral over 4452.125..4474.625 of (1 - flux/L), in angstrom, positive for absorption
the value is 2.28 angstrom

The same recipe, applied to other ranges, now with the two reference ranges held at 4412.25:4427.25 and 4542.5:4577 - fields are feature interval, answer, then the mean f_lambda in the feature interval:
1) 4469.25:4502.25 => -1.62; 44.3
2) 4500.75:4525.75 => -0.60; 44.7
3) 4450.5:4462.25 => 0.66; 38.4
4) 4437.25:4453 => -0.96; 42.7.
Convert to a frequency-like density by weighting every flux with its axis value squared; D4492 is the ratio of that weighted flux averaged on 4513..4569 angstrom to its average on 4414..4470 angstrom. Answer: 1.2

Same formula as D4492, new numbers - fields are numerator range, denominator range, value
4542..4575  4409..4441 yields 1.25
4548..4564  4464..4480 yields 1.11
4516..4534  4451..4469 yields 1.07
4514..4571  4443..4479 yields 1.10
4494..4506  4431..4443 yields 1.19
